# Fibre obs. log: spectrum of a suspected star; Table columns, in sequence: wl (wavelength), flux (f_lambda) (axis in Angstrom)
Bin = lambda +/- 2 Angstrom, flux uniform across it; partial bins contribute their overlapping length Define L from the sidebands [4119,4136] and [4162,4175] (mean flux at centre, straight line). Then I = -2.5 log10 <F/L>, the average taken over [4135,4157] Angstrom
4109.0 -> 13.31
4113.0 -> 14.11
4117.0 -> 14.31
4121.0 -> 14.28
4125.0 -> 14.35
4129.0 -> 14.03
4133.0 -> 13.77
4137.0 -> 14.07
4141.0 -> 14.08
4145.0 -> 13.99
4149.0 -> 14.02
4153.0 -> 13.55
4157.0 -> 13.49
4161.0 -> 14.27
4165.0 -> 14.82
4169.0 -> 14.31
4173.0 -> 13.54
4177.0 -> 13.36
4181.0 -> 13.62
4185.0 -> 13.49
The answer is 0.02 mag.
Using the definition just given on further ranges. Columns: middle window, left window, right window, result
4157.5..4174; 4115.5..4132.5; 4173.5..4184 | -0.04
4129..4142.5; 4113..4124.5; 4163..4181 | 0.02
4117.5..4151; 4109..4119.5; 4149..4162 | -0.01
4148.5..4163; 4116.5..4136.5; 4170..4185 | 0.00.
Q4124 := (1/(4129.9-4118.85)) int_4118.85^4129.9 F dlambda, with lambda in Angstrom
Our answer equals 14.2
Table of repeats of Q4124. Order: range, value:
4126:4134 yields 14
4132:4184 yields 13.9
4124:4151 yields 14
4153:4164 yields 13.9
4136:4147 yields 14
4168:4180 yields 13.7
